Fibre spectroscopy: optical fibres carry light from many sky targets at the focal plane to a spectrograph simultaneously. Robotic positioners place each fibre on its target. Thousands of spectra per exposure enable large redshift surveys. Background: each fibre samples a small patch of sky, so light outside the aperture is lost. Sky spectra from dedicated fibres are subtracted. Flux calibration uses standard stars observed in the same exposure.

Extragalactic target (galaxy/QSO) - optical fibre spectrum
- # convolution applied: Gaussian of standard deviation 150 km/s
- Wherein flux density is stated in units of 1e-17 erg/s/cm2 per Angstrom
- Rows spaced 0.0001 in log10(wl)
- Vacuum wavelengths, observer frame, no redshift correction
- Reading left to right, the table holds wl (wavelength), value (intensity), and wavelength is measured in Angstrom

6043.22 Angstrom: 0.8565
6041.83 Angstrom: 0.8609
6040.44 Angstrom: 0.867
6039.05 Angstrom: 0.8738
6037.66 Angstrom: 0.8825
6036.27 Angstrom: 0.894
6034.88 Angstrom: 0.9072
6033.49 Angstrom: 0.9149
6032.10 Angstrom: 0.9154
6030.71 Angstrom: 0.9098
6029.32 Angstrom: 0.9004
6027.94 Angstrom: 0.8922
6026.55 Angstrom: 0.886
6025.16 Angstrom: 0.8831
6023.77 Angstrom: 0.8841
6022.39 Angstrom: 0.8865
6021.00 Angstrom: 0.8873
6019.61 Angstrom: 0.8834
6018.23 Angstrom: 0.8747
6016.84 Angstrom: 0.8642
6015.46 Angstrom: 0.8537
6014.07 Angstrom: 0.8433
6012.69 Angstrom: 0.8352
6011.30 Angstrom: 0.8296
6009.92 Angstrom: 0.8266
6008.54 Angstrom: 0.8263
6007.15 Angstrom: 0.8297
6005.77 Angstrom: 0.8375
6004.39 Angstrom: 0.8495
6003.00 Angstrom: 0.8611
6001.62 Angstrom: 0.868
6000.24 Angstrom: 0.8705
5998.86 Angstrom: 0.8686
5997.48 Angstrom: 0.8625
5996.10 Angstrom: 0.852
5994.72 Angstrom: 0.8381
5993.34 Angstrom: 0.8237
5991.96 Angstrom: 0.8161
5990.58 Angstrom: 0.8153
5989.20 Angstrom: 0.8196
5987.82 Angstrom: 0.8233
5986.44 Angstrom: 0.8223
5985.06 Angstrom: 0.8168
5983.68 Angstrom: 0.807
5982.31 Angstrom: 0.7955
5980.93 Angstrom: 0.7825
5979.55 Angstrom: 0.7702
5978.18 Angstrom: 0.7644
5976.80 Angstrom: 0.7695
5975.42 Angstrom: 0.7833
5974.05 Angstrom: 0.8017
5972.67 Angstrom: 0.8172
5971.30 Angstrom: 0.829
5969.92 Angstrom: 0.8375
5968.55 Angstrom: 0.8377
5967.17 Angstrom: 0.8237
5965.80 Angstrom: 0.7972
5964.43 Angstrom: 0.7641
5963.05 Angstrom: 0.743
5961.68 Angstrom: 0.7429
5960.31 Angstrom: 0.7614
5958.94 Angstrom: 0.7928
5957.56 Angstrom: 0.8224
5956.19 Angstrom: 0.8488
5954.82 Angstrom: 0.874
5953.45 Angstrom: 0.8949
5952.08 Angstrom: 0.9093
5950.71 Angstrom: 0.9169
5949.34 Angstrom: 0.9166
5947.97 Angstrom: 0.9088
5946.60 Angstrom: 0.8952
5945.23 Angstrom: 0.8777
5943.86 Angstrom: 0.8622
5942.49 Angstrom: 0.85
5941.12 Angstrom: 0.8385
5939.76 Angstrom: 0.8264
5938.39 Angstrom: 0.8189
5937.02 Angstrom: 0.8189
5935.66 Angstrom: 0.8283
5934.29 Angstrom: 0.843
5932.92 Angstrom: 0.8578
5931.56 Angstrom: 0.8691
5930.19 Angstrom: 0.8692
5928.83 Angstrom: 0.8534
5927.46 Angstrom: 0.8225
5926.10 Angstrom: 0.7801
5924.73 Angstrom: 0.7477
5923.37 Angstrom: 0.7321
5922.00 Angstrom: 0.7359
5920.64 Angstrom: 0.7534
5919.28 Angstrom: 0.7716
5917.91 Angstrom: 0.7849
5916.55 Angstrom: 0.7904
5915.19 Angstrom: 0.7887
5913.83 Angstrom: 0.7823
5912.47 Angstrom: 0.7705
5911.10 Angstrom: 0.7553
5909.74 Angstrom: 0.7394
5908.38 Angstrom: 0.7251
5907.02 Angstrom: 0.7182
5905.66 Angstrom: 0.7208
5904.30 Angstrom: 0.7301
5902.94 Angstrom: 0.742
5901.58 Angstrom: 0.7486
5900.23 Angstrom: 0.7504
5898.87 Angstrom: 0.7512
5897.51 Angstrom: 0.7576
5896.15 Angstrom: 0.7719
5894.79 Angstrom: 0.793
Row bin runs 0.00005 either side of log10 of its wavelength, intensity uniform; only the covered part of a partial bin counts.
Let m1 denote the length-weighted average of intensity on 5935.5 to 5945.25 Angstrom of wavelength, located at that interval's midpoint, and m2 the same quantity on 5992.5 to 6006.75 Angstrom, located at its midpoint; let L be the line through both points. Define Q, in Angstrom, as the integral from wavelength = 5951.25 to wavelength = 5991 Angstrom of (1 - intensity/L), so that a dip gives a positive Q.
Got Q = 1.7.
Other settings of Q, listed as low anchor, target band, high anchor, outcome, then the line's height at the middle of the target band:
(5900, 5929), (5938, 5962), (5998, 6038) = -1.7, 0.798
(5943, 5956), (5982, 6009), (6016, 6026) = 1.5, 0.885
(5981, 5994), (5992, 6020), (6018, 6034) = 0.1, 0.852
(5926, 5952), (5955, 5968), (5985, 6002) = 0.9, 0.85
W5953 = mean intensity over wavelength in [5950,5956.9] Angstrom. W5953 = 0.889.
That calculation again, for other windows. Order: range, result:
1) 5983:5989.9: 0.817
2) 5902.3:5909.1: 0.727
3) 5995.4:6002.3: 0.865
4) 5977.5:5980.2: 0.769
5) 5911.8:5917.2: 0.784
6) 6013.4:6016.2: 0.849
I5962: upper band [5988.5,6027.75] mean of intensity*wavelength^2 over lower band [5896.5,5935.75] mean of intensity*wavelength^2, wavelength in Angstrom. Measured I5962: 1.13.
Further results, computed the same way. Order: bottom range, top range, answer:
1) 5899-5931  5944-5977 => 1.10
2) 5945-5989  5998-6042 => 1.08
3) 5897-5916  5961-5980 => 1.08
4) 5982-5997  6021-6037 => 1.11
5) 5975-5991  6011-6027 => 1.10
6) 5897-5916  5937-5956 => 1.18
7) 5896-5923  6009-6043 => 1.21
